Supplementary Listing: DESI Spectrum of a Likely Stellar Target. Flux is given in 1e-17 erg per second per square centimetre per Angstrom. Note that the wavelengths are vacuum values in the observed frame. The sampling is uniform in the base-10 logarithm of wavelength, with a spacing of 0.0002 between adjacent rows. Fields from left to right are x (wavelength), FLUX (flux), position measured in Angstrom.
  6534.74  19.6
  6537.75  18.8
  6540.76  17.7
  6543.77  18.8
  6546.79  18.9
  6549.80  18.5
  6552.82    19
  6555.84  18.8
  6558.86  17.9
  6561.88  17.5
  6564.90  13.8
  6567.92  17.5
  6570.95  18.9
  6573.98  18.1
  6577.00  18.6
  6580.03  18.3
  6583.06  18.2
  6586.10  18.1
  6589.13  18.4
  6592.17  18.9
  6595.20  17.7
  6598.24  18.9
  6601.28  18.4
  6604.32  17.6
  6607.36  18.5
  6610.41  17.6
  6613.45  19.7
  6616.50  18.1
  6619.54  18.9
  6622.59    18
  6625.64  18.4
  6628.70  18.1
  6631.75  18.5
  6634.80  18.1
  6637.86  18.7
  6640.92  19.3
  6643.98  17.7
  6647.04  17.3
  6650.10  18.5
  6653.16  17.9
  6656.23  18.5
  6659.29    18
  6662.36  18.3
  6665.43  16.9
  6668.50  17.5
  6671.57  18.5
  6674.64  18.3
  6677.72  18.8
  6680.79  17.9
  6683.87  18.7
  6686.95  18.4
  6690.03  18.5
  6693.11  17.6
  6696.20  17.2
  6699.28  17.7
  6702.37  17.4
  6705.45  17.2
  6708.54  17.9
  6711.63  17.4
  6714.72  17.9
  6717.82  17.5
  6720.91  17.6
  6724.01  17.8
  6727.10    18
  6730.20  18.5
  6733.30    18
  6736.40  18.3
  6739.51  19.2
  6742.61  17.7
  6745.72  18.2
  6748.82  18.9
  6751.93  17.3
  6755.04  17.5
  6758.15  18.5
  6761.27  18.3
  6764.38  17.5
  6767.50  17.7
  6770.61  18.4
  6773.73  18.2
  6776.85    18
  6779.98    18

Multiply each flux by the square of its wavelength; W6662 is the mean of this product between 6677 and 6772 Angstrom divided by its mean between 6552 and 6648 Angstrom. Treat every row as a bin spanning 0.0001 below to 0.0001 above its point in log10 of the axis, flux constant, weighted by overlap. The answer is 1.03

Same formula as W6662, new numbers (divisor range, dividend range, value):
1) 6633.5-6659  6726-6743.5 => 1.03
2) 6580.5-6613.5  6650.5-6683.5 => 1.01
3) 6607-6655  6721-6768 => 1.02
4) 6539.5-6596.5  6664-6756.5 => 1.04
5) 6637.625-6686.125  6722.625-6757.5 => 1.02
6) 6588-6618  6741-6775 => 1.03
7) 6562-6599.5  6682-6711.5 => 1.03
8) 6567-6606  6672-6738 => 1.02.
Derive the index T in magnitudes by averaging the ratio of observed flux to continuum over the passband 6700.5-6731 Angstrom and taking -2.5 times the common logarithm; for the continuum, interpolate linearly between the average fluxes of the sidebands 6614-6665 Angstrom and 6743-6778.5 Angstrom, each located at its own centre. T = 0.03 mag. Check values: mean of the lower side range 18.3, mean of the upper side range 18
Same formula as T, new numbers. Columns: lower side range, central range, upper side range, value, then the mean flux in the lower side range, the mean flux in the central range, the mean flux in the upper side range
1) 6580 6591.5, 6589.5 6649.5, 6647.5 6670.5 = -0.01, 18.3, 18.3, 17.9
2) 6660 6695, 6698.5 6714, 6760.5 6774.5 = 0.03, 18.1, 17.5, 18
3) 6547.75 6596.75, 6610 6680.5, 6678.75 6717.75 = -0.02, 18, 18.2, 17.8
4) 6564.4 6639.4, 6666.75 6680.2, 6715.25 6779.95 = -0.01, 18.2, 18.2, 18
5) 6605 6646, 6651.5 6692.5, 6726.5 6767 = 0.01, 18.4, 18.2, 18.1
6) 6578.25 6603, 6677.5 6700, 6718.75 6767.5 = 0.01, 18.4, 18.1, 18.1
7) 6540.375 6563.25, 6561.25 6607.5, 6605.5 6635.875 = 0.03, 18.4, 18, 18.4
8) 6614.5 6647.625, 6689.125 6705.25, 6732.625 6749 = 0.04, 18.3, 17.6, 18.4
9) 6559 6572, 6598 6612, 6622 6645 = -0.02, 17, 18.1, 18.4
